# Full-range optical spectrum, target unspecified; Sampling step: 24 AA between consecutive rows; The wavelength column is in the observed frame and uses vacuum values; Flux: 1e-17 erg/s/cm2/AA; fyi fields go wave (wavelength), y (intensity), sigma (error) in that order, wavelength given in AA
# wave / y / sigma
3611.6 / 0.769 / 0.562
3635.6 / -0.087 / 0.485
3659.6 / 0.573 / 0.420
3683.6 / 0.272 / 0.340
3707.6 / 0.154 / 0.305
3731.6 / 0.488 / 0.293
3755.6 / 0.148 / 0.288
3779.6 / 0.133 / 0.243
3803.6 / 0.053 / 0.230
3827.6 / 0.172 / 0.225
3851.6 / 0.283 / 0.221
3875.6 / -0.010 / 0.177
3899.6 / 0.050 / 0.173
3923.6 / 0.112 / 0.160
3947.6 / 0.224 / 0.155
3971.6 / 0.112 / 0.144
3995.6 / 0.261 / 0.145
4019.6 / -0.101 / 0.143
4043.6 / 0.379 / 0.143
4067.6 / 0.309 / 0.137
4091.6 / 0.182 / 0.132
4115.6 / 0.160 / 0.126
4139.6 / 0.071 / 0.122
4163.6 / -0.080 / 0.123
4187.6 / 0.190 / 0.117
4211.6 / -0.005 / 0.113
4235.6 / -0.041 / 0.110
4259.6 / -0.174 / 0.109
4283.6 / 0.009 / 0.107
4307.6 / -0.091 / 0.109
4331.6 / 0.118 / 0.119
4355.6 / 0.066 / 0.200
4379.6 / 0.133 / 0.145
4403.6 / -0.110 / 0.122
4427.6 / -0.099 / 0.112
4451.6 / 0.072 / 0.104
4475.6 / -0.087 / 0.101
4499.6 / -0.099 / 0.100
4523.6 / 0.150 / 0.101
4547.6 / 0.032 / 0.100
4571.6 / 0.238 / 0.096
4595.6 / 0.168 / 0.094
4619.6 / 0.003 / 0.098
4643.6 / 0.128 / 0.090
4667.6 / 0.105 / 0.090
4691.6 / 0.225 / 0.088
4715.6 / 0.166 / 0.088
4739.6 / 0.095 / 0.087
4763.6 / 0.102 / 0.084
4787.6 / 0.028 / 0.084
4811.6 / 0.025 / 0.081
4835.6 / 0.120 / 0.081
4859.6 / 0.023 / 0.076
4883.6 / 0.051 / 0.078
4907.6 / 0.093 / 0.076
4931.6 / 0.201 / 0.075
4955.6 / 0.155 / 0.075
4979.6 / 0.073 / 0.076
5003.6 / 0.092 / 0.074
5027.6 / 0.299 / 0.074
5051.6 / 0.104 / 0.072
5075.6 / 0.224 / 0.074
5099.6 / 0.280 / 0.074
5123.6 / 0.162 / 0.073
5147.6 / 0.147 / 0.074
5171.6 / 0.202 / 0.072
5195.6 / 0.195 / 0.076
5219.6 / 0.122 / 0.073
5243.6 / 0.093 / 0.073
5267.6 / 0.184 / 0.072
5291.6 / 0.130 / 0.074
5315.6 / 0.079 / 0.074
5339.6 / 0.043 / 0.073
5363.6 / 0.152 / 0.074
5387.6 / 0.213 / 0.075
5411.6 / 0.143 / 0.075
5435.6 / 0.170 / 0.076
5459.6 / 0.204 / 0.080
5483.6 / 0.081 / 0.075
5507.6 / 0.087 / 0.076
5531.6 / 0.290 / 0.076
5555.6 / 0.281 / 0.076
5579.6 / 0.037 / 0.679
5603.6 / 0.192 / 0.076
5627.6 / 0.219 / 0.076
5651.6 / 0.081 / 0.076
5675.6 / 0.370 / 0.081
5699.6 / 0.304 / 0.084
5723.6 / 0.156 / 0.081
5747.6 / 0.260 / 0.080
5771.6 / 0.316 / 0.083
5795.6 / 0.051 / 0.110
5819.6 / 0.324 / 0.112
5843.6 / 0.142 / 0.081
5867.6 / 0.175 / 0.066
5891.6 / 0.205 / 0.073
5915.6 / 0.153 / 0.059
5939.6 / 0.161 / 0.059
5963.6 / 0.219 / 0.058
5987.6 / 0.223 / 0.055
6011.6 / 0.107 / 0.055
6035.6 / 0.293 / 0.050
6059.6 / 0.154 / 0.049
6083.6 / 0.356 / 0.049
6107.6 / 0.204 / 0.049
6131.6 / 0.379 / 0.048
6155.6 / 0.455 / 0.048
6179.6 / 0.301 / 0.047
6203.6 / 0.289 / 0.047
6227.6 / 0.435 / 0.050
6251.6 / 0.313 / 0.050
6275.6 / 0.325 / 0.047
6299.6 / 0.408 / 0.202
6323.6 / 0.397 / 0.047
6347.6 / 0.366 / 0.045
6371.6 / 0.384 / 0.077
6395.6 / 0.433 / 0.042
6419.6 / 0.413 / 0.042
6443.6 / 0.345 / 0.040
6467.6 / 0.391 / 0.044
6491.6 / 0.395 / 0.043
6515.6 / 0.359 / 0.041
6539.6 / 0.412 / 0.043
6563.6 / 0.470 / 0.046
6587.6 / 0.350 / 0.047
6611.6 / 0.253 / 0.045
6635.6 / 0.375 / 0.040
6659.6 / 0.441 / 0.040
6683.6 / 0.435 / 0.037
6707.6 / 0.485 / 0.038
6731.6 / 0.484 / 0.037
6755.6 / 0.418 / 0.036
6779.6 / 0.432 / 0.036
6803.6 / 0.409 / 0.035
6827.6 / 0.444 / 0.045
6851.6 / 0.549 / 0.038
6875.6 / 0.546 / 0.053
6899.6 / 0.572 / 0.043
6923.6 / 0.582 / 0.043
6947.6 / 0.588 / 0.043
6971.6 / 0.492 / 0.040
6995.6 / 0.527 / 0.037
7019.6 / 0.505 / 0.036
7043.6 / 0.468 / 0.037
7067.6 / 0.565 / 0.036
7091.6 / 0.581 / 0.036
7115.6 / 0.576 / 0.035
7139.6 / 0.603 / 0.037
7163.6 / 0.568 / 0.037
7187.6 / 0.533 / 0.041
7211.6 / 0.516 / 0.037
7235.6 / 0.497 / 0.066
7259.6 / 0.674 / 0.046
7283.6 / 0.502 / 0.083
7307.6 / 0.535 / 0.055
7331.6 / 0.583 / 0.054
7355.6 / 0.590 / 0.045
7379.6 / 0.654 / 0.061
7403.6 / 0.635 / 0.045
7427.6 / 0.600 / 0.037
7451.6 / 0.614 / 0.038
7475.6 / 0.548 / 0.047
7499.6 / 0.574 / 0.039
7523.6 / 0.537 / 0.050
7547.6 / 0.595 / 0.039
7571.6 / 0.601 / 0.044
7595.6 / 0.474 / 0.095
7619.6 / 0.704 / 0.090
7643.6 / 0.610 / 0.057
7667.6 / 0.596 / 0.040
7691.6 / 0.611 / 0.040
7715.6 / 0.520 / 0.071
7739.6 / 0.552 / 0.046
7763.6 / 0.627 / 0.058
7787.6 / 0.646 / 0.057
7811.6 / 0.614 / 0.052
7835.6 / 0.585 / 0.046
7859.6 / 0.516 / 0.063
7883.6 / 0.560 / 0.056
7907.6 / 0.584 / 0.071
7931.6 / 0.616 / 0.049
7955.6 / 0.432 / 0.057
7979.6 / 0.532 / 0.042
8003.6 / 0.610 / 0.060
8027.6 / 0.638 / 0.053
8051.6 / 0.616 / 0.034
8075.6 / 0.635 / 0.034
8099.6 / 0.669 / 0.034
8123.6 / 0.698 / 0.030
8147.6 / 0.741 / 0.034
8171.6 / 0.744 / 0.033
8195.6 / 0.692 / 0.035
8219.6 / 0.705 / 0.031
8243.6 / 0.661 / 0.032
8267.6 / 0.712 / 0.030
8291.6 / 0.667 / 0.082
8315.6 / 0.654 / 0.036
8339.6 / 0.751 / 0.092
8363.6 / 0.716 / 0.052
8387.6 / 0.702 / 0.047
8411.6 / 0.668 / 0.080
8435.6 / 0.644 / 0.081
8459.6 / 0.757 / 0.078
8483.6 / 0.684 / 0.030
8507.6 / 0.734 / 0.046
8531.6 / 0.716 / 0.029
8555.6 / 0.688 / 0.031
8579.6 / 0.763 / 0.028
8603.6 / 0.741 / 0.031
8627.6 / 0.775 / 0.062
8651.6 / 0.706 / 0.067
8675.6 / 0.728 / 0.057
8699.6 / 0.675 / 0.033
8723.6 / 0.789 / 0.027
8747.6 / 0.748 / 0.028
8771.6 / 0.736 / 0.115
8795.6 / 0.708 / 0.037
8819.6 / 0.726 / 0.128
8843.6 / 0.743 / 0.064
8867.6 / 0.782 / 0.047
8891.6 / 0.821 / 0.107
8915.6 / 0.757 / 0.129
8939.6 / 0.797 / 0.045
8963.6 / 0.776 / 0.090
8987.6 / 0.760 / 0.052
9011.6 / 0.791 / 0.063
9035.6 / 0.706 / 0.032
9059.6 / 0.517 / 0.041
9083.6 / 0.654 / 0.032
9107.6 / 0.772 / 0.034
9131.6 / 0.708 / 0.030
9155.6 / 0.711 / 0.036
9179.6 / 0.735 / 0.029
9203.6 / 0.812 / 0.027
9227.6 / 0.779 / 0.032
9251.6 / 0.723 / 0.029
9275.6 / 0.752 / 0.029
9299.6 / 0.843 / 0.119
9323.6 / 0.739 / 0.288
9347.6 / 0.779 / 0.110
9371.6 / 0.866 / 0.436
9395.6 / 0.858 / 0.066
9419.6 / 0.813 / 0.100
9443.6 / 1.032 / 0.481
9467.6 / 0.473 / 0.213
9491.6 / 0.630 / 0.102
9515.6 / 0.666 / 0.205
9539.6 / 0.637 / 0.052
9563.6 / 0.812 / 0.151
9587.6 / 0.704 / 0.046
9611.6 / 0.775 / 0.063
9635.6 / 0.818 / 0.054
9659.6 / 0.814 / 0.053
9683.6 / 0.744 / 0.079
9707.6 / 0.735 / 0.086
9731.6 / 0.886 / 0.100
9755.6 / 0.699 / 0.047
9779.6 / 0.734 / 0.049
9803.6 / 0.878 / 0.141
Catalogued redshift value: 0.538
